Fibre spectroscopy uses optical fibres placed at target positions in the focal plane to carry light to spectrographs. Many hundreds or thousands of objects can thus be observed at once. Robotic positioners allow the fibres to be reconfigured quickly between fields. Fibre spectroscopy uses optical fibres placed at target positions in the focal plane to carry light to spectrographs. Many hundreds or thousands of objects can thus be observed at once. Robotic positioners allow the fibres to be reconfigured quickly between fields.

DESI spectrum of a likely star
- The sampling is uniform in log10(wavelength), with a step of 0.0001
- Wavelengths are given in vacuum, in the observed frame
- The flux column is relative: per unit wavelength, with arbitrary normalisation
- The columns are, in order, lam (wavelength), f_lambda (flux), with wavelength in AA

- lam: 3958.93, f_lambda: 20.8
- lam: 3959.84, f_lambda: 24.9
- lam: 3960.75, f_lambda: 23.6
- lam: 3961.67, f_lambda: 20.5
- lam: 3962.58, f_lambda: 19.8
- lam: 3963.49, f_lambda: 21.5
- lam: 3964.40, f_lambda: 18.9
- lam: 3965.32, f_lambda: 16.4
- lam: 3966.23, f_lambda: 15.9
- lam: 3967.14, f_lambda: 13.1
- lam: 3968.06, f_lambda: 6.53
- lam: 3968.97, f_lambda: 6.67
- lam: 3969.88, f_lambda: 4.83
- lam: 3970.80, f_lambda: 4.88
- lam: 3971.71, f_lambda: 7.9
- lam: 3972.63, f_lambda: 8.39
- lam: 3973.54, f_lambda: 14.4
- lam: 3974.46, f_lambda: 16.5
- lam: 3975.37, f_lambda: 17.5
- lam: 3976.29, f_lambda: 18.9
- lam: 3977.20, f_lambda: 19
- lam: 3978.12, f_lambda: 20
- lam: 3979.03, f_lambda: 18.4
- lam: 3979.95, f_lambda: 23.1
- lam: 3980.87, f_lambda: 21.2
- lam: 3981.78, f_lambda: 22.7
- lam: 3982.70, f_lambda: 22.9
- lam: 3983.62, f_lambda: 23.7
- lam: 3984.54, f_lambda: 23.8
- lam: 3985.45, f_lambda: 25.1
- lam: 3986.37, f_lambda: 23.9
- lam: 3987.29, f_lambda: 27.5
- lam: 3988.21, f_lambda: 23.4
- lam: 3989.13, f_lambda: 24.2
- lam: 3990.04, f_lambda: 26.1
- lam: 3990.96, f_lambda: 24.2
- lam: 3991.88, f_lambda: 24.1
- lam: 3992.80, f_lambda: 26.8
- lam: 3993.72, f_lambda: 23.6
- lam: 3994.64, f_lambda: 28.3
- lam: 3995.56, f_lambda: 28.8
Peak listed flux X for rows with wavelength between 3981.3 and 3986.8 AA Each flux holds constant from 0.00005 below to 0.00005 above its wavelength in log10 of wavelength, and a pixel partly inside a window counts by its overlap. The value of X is 25.1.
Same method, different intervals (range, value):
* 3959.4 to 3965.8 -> 24.9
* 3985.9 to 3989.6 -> 27.5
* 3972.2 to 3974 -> 14.4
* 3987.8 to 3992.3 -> 26.1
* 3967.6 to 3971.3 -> 6.67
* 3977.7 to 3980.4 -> 23.1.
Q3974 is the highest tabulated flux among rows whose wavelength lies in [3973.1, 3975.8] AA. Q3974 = 17.5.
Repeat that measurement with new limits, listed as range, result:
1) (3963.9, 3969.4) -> 18.9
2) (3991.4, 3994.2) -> 26.8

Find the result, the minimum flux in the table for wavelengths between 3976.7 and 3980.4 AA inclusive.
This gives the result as 18.4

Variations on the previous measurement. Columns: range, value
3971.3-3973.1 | 7.9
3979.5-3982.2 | 21.2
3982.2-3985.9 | 22.9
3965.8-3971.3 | 4.83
